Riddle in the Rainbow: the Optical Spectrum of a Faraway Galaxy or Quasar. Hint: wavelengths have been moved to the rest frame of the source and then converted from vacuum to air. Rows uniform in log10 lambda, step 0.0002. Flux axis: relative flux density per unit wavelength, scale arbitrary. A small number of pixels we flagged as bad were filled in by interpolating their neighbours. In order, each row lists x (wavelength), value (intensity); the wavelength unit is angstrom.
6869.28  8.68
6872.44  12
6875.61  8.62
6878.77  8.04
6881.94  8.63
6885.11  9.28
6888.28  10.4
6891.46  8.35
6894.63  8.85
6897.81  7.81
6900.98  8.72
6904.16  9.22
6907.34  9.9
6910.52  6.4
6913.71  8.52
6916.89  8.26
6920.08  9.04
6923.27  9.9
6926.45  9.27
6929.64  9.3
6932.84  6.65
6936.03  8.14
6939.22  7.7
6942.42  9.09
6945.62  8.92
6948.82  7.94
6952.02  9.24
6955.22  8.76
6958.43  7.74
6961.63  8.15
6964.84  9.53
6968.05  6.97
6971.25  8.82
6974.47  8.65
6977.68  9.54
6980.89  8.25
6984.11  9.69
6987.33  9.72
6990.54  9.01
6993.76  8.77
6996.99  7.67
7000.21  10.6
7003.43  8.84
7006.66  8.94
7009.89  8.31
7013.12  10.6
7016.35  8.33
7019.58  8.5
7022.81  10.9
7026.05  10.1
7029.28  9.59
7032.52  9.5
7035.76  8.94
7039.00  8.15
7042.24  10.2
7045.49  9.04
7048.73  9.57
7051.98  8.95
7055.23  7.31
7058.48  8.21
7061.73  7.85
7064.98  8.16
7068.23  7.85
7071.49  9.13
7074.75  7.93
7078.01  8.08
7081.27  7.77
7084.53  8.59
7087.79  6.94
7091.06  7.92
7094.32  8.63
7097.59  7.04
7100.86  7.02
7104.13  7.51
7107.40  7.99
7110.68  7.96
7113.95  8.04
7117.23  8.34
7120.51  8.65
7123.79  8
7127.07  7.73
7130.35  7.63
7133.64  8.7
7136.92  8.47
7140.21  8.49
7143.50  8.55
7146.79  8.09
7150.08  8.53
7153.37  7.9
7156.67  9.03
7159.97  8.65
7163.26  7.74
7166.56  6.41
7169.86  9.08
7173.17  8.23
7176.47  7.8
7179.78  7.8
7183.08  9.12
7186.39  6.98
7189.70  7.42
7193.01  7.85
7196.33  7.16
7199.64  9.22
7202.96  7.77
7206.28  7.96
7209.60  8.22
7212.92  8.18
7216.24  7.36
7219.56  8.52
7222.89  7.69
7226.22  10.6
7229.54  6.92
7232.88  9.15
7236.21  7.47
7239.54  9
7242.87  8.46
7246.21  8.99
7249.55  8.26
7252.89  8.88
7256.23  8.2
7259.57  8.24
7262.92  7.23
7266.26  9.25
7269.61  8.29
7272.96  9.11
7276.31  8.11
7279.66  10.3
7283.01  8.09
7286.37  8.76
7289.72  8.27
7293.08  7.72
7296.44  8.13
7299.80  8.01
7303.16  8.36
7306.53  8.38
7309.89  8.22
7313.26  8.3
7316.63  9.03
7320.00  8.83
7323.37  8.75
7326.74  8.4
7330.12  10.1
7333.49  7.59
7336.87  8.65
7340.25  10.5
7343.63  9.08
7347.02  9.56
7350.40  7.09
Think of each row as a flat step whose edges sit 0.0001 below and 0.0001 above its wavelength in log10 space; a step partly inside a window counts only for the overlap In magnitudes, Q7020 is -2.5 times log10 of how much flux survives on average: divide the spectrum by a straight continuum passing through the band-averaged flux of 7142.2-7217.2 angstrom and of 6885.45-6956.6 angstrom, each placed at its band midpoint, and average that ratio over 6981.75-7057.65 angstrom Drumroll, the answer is -0.09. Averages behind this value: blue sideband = 8.66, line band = 9.16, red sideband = 8.05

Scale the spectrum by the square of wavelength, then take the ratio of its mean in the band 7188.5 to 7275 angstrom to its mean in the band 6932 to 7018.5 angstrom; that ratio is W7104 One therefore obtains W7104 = 1.0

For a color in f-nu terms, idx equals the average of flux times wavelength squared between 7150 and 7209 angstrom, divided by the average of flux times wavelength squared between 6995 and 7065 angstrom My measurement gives 0.9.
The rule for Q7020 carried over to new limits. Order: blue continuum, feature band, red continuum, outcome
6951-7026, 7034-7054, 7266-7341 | -0.02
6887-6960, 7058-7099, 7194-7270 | 0.06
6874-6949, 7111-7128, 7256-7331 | 0.05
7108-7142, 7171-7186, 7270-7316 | 0.02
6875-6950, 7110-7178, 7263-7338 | 0.05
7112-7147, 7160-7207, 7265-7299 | 0.06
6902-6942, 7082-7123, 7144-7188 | 0.05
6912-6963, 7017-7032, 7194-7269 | -0.14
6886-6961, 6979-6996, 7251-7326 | -0.06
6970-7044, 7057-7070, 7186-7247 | 0.11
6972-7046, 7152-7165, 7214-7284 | 0.05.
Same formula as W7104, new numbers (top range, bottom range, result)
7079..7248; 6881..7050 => 0.96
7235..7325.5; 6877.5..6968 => 1.09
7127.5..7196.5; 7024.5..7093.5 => 0.97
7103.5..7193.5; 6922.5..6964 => 1.01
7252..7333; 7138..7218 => 1.09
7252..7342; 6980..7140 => 1.07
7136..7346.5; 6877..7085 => 1.03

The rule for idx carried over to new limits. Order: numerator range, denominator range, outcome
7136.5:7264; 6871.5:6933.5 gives 1.01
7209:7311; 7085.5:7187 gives 1.08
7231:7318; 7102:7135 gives 1.10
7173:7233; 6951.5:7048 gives 0.95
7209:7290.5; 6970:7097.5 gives 1.02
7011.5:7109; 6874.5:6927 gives 1.02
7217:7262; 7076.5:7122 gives 1.11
